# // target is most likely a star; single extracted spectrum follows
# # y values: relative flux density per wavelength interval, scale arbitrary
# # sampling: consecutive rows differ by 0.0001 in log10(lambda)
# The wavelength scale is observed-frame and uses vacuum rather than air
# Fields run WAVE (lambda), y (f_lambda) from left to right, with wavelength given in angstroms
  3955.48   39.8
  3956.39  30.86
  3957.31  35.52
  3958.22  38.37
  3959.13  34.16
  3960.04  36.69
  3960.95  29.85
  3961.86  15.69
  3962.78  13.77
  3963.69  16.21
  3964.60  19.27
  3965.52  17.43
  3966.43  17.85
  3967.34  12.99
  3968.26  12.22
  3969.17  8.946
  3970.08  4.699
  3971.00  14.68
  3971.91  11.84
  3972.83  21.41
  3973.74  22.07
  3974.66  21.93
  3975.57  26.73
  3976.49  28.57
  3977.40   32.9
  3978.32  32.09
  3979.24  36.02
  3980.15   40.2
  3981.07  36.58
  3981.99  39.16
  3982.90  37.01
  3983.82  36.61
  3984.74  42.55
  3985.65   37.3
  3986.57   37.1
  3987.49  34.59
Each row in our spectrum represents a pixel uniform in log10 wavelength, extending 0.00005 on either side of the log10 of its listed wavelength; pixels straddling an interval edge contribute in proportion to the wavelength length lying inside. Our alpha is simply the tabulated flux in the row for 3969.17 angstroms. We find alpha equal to 8.946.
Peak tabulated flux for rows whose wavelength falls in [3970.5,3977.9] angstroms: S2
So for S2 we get 32.9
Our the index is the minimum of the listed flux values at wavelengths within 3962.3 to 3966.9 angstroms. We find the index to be 13.77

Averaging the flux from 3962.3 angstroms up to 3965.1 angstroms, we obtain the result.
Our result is 16.4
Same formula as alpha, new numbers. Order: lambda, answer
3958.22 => 38.37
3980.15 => 40.2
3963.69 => 16.21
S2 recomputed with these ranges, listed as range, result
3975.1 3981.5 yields 40.2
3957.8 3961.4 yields 38.37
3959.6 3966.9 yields 36.69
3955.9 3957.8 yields 35.52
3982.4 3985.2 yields 42.55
